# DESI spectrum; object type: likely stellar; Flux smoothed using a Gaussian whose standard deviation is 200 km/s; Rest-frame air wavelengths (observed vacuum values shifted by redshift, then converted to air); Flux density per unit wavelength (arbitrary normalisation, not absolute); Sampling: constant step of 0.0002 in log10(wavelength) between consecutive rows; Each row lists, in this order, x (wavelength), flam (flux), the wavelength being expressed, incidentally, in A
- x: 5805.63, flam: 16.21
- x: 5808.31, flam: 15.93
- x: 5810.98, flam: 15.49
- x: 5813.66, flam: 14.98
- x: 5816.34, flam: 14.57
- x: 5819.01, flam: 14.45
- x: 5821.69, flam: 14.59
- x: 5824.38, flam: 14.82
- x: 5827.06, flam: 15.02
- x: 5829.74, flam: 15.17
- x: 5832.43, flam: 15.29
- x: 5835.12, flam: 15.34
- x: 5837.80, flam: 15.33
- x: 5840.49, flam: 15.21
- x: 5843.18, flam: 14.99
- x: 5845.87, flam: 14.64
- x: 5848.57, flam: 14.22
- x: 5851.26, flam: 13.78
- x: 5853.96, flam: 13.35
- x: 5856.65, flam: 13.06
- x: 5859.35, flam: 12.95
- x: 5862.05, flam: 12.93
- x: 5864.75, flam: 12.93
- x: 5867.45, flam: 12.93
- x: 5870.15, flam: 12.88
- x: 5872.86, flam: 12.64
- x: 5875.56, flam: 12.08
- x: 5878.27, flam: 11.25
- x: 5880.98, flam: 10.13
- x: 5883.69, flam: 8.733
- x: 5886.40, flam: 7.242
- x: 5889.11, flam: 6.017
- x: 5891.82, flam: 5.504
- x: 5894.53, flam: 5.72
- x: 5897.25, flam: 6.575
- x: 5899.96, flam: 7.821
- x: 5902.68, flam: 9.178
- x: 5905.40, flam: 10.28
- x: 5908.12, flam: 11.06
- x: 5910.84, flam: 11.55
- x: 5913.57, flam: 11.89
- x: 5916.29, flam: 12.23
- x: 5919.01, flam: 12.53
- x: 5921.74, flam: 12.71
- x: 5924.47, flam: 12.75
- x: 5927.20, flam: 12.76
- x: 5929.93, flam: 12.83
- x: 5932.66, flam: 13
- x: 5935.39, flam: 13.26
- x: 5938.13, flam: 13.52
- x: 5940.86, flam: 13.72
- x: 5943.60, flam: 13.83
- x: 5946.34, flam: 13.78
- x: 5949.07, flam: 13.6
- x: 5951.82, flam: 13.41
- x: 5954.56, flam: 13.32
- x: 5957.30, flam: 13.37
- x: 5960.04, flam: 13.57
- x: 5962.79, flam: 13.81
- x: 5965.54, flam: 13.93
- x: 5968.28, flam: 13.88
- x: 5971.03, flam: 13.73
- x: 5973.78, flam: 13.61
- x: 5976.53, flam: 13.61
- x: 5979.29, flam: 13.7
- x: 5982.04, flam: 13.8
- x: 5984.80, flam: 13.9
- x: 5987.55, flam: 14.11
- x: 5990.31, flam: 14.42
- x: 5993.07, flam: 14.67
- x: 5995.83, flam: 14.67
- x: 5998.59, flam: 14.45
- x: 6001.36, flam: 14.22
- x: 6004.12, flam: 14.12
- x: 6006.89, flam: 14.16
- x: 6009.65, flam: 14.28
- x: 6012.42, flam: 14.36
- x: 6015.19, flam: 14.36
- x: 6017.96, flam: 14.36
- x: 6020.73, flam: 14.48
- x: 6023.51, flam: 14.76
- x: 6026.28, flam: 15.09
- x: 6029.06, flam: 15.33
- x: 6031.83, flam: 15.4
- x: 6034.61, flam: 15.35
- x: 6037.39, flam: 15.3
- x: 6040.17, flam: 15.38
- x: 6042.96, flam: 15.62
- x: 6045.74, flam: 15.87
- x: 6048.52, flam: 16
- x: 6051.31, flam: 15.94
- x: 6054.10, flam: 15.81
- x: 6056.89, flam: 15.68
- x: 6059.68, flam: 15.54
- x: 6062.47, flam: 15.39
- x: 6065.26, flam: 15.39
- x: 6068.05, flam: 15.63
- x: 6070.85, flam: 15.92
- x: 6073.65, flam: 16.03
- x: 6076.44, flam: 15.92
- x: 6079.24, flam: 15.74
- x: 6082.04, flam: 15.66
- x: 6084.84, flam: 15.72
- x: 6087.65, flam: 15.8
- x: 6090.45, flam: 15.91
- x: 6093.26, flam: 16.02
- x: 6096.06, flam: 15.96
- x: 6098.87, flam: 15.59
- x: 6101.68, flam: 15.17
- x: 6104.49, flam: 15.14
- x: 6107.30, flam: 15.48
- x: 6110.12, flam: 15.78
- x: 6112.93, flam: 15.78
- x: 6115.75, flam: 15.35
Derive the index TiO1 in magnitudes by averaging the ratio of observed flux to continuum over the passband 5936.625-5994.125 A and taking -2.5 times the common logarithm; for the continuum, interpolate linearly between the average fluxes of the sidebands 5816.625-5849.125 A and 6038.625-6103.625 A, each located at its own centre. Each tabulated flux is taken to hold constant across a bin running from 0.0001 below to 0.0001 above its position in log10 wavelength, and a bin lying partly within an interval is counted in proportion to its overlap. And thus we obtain 0.12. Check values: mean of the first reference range 14.9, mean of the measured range 13.8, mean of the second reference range 15.7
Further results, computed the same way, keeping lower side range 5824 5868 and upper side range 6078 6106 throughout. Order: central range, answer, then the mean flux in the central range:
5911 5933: 0.174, 12.5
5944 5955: 0.097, 13.6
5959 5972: 0.087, 13.8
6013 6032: 0.036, 14.8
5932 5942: 0.106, 13.4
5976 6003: 0.067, 14.2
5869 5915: 0.467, 9.43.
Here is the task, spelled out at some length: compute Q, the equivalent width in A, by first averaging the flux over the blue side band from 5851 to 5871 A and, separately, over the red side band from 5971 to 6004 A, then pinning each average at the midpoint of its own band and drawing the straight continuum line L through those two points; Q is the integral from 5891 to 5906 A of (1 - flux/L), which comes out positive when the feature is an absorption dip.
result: 6.65 A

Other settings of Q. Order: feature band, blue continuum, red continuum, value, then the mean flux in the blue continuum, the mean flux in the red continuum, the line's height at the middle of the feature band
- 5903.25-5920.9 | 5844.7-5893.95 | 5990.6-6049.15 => 1.2 A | 11.4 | 14.8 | 12.4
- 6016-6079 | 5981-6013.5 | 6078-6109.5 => -2.0 A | 14.3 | 15.7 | 15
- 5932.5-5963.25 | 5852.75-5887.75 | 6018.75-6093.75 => -0.4 A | 11.8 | 15.6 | 13.4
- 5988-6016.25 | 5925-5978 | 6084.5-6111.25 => -0.3 A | 13.5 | 15.6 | 14.2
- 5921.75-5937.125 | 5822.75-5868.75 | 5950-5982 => 1.0 A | 14.2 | 13.6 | 13.8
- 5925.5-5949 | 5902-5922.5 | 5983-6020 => -2.1 A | 11.5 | 14.3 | 12.3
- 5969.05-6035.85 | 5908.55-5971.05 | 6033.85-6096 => 0.3 A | 13.1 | 15.7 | 14.4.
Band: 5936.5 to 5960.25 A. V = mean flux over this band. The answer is 13.6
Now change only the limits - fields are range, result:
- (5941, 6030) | 14.1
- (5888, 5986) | 12.1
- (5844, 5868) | 13.5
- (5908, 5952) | 12.9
